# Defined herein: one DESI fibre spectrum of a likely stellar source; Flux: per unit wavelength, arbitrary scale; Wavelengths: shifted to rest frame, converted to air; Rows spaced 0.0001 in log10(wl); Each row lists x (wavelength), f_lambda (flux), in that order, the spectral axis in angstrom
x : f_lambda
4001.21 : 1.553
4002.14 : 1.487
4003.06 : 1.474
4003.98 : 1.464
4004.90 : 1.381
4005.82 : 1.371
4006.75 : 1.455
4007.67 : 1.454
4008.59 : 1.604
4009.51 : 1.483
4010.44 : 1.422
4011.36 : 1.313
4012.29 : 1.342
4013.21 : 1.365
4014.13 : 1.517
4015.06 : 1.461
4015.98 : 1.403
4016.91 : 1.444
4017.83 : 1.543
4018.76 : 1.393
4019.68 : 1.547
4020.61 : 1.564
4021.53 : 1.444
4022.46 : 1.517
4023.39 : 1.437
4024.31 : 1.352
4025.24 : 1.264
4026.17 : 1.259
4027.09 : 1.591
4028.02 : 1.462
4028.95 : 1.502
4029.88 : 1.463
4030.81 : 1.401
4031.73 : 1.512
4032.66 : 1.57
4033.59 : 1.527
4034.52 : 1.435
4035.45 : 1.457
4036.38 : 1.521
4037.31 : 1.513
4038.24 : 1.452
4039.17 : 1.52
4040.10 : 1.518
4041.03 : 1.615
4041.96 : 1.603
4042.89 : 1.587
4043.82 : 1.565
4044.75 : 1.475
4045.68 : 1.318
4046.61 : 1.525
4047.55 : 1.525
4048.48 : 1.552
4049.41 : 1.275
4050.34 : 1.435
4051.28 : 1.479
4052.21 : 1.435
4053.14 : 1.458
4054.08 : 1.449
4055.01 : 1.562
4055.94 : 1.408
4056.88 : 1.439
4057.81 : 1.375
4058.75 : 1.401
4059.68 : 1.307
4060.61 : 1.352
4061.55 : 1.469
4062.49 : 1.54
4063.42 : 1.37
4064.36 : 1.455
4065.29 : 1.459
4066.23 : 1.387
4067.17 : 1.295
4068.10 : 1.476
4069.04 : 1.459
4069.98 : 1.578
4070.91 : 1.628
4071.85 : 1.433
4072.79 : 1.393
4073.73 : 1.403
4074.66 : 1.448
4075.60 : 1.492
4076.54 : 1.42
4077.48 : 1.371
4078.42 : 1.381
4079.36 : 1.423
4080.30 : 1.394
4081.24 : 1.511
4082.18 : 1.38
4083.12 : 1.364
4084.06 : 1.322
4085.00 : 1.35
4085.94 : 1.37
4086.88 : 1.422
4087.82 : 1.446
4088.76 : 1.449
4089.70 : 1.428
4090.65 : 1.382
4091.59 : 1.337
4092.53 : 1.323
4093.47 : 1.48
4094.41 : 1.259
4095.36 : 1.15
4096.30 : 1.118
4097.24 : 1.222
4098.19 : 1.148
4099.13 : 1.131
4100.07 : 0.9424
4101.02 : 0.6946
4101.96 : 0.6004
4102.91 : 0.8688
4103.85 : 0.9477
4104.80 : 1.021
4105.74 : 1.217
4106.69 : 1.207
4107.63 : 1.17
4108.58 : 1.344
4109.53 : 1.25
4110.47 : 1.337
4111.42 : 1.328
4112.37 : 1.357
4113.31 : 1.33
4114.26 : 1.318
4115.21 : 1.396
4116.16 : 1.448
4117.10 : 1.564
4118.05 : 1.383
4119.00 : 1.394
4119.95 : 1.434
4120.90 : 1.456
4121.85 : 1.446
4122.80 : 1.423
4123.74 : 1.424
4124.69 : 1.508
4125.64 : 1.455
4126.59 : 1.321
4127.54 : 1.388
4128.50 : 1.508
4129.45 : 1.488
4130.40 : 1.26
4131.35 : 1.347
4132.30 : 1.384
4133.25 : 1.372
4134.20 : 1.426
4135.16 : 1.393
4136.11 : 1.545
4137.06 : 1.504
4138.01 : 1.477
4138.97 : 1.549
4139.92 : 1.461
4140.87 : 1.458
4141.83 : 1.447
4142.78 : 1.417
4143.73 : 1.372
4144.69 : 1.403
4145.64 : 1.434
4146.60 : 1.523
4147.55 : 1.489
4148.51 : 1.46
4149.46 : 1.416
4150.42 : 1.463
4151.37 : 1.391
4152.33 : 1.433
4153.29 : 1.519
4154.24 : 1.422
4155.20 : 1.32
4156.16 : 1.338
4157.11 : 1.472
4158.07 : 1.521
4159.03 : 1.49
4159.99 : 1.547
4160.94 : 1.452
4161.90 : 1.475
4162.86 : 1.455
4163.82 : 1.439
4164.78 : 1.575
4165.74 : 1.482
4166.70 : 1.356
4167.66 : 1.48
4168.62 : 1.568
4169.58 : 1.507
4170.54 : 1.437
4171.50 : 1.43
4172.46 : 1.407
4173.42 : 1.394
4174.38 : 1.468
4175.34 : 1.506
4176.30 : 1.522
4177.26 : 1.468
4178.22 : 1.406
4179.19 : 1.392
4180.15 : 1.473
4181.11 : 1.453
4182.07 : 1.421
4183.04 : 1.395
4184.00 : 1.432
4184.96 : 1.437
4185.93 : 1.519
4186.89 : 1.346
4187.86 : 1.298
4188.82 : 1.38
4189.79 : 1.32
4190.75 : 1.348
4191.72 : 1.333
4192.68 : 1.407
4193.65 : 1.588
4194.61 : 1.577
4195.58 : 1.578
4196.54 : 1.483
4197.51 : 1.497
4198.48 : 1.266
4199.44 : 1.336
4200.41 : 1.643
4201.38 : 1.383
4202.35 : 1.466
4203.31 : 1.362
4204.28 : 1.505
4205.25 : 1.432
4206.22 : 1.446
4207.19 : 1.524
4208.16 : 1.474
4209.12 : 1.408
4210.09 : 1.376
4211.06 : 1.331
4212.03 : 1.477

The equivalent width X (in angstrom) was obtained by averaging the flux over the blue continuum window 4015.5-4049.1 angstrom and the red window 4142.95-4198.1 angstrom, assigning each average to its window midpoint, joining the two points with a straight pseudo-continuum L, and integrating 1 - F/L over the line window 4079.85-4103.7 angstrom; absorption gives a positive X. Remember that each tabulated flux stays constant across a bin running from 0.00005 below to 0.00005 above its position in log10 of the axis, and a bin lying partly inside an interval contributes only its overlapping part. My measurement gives 3.7 angstrom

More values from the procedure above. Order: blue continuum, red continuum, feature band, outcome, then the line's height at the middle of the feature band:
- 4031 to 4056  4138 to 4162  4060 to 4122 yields 6.2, 1.47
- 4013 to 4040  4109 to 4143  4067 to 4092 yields 0.3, 1.44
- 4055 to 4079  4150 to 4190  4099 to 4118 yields 3.4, 1.44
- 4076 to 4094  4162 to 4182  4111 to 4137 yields 0.2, 1.43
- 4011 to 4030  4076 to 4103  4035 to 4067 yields -2.3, 1.36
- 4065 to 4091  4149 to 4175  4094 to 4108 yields 3.8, 1.43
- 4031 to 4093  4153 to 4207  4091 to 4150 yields 4.8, 1.45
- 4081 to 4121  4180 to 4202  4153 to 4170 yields -1.1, 1.38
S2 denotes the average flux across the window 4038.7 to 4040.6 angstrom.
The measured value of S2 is 1.52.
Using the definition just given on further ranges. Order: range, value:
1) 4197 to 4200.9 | 1.43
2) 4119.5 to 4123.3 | 1.44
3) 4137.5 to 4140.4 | 1.5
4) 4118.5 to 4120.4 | 1.41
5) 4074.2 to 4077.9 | 1.43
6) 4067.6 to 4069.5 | 1.47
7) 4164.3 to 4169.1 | 1.49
